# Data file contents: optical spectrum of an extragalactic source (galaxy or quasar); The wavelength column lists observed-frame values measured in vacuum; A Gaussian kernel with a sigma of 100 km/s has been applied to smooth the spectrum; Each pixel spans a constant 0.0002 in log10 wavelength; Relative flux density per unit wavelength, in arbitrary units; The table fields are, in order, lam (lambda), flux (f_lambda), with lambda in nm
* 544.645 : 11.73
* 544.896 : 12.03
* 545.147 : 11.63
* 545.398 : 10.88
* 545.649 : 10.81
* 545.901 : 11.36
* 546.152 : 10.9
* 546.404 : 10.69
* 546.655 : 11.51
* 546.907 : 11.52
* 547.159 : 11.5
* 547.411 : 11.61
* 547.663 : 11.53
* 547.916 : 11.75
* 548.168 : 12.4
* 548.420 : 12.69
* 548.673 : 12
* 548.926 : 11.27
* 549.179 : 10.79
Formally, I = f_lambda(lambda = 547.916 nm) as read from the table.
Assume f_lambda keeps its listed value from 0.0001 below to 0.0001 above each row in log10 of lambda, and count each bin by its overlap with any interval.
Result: 11.75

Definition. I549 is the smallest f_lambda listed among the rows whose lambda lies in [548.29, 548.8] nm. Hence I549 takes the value 12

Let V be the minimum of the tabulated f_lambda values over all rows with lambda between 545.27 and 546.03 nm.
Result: 10.81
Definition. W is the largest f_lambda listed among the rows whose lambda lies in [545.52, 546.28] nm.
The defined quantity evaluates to 11.36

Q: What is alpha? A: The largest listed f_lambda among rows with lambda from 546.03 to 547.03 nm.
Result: 11.52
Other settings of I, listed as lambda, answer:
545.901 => 11.36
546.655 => 11.51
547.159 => 11.5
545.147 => 11.63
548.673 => 12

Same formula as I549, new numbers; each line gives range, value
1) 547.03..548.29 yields 11.5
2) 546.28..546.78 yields 10.69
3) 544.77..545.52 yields 10.88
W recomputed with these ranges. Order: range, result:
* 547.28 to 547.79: 11.61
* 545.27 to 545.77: 10.88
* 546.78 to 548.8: 12.69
